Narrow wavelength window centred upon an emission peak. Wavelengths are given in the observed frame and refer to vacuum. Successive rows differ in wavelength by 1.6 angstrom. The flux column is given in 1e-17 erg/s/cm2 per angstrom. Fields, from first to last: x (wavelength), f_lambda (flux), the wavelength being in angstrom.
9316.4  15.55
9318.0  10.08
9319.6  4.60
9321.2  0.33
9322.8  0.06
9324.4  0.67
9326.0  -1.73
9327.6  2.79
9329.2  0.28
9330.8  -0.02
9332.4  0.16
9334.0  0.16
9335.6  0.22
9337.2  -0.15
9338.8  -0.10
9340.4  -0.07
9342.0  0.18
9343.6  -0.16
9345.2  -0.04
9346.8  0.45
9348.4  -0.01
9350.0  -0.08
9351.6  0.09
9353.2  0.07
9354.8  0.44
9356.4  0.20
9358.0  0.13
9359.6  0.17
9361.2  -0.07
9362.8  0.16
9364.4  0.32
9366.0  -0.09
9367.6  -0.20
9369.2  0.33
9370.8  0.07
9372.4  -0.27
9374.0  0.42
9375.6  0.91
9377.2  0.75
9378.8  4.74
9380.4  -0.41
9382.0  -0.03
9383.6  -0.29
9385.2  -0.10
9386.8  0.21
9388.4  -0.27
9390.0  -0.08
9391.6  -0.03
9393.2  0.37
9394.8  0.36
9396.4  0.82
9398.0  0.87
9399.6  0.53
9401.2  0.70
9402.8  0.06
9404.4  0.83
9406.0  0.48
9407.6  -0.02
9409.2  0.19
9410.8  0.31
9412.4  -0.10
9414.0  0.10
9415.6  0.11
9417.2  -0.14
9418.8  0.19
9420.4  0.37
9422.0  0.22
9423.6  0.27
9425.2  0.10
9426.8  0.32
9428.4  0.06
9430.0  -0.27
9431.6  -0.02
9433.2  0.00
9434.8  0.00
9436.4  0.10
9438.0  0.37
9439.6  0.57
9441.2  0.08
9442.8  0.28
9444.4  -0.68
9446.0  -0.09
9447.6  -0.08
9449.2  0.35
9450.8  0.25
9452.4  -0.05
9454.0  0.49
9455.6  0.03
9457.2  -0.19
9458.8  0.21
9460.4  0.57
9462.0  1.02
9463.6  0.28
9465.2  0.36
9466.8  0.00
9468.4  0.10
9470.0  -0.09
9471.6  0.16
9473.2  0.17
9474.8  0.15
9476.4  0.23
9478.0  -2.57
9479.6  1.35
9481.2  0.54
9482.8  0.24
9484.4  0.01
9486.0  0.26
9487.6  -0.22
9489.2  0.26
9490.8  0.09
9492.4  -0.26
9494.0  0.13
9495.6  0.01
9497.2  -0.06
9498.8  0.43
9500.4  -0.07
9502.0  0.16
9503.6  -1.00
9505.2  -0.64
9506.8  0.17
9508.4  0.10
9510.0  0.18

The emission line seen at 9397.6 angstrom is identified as H-beta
